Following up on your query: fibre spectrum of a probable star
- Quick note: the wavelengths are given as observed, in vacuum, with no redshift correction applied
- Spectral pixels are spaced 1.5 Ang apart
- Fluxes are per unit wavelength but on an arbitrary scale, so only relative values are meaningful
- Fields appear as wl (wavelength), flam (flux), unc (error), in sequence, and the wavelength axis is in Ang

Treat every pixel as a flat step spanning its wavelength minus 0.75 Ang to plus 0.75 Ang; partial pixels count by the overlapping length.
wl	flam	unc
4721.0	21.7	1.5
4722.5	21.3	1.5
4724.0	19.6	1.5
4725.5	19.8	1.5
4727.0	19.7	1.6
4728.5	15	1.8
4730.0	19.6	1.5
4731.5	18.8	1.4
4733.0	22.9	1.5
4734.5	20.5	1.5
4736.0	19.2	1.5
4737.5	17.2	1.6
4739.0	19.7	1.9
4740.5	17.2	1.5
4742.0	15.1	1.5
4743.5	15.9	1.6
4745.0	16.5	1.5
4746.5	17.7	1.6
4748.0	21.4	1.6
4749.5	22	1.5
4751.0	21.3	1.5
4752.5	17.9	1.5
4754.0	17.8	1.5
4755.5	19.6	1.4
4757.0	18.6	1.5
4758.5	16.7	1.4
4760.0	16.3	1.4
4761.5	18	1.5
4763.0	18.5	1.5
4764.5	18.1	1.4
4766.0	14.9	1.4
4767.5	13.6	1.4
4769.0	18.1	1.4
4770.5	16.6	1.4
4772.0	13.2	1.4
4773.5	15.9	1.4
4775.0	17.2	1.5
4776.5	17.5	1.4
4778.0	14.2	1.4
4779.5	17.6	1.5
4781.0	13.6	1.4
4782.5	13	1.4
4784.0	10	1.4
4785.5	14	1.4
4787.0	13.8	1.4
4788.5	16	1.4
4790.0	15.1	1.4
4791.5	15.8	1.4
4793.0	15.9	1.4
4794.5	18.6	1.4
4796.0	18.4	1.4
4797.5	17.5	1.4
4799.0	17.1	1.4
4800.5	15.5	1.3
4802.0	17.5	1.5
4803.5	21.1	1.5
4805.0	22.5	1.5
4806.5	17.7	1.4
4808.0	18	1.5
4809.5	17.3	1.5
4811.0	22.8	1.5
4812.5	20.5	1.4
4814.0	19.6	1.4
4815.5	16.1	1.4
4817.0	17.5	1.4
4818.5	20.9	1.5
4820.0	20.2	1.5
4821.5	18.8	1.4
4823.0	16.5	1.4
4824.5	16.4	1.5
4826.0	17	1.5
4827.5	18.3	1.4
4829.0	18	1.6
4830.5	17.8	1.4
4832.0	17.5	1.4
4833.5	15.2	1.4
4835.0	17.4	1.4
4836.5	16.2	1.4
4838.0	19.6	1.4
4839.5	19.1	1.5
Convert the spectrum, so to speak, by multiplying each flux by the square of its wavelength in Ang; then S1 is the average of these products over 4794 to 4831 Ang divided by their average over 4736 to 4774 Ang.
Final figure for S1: 1.08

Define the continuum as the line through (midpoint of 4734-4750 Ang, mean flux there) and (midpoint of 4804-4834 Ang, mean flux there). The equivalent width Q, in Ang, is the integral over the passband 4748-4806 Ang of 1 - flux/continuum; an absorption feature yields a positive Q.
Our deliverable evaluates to 4.8 Ang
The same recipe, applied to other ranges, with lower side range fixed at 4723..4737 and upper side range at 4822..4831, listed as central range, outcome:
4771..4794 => 4.3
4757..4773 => 1.9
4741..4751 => 0.4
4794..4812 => -0.8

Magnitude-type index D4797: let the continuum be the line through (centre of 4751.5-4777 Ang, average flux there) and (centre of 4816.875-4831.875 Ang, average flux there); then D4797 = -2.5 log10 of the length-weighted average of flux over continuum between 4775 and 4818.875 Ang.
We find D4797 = 0.04 mag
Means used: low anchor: 17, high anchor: 18.1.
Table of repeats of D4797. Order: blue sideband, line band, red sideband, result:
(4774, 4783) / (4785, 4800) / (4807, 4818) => 0.05 mag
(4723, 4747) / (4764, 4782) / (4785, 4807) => 0.12 mag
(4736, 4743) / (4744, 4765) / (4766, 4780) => -0.11 mag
